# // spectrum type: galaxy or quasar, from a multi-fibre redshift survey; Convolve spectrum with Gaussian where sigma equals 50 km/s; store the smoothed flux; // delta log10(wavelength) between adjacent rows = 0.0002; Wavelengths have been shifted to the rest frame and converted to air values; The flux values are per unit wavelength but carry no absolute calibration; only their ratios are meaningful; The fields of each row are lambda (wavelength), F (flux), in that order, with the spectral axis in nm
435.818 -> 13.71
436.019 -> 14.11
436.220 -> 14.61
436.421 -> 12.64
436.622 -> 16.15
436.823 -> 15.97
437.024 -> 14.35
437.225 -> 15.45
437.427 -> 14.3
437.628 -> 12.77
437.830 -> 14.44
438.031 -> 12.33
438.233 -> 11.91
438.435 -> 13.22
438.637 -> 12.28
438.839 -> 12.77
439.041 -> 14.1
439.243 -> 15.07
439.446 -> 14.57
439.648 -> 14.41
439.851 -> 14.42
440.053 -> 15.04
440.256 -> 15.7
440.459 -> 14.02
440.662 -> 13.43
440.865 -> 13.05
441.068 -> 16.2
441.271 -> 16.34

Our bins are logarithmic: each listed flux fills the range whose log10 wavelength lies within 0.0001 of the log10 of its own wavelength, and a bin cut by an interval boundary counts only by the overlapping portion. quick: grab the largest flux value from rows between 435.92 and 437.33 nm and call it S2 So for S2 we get 16.15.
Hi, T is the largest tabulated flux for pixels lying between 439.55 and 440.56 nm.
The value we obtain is 15.7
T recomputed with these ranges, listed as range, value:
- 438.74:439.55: 15.07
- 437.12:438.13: 15.45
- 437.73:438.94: 14.44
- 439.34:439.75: 14.57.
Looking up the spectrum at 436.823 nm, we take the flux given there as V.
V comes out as 15.97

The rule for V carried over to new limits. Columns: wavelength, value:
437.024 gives 14.35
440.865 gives 13.05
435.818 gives 13.71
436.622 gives 16.15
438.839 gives 12.77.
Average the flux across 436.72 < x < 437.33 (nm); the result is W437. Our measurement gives 15.3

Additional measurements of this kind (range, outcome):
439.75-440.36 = 15.1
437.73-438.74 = 12.8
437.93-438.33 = 12.1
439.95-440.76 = 14.6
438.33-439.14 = 13.1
